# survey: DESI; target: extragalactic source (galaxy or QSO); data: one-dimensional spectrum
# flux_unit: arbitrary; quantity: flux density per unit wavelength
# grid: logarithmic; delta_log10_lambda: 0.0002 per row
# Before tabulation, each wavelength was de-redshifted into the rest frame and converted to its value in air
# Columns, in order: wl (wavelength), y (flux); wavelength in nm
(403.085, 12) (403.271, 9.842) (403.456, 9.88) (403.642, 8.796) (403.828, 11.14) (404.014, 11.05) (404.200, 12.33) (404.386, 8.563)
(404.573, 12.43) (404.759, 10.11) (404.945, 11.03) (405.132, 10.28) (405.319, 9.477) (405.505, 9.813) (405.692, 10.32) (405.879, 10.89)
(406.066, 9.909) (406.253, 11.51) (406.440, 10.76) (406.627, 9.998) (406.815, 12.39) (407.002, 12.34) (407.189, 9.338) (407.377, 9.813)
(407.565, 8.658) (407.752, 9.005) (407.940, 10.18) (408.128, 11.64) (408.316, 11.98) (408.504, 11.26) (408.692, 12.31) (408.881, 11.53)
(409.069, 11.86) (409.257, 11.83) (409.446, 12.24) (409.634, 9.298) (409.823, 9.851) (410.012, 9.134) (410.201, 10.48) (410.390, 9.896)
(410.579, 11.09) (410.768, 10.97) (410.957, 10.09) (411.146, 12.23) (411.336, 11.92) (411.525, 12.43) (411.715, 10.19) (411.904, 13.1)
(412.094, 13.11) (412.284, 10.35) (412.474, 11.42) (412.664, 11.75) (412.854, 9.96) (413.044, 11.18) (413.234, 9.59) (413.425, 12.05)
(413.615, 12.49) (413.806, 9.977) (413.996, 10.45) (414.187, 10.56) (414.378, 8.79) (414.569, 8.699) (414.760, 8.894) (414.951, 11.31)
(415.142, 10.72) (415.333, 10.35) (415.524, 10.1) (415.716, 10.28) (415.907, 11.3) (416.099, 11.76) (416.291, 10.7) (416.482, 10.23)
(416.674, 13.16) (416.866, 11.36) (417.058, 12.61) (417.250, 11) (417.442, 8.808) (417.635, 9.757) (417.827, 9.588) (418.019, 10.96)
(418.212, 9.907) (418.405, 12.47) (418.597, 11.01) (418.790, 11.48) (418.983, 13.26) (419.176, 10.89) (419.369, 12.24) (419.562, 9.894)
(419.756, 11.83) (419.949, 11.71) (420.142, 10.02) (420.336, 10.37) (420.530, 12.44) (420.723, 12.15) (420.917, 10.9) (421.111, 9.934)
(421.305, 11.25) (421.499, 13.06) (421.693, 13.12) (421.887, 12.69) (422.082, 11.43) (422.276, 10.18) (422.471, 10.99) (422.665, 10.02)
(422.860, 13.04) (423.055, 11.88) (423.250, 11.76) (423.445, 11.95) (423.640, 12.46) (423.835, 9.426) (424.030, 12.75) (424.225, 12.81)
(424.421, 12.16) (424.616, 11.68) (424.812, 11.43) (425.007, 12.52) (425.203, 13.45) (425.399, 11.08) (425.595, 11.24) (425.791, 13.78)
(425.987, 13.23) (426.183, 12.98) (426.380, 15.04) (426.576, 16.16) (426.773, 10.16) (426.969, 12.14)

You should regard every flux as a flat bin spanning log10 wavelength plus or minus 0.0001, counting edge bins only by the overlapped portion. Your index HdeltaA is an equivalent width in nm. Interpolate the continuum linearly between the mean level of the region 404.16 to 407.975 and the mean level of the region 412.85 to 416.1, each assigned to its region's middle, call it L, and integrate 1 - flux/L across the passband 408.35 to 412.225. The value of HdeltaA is -0.30 nm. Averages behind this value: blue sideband 10.4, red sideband 10.4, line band 11.2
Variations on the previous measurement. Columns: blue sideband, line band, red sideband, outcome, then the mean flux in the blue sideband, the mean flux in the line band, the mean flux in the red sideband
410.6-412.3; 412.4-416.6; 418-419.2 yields 0.36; 11.6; 10.6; 11.5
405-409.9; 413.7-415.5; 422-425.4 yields 0.19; 10.7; 9.99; 11.7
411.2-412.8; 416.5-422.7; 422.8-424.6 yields 0.33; 11.7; 11.3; 12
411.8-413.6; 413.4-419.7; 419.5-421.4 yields 0.24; 11.4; 10.8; 11.1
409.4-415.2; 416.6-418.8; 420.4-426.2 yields 0.07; 10.8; 11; 11.9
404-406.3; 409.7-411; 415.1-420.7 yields 0.07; 10.6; 10.2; 11.1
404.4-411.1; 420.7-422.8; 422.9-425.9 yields 0.07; 10.7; 11.4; 12.1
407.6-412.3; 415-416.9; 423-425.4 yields 0.08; 11.1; 11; 12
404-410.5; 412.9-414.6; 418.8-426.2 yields 0.10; 10.7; 10.5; 11.8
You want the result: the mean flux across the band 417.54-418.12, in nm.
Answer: 10.1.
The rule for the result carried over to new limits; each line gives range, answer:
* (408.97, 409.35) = 11.9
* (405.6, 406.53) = 10.7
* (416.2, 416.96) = 11.4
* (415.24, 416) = 10.5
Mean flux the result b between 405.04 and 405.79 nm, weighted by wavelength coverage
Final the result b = 9.98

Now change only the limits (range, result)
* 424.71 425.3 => 12.5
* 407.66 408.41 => 10.7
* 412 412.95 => 11.3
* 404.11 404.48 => 10.4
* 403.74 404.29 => 11.5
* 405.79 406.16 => 10.4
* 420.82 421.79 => 11.7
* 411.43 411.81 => 11.3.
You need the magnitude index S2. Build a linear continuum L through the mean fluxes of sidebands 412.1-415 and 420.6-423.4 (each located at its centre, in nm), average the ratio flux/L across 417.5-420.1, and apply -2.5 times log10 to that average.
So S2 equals 0.01 mag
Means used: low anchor 10.6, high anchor 11.6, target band 11.1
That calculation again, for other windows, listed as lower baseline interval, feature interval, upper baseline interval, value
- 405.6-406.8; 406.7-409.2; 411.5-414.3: -0.014 mag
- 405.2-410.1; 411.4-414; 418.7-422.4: -0.032 mag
